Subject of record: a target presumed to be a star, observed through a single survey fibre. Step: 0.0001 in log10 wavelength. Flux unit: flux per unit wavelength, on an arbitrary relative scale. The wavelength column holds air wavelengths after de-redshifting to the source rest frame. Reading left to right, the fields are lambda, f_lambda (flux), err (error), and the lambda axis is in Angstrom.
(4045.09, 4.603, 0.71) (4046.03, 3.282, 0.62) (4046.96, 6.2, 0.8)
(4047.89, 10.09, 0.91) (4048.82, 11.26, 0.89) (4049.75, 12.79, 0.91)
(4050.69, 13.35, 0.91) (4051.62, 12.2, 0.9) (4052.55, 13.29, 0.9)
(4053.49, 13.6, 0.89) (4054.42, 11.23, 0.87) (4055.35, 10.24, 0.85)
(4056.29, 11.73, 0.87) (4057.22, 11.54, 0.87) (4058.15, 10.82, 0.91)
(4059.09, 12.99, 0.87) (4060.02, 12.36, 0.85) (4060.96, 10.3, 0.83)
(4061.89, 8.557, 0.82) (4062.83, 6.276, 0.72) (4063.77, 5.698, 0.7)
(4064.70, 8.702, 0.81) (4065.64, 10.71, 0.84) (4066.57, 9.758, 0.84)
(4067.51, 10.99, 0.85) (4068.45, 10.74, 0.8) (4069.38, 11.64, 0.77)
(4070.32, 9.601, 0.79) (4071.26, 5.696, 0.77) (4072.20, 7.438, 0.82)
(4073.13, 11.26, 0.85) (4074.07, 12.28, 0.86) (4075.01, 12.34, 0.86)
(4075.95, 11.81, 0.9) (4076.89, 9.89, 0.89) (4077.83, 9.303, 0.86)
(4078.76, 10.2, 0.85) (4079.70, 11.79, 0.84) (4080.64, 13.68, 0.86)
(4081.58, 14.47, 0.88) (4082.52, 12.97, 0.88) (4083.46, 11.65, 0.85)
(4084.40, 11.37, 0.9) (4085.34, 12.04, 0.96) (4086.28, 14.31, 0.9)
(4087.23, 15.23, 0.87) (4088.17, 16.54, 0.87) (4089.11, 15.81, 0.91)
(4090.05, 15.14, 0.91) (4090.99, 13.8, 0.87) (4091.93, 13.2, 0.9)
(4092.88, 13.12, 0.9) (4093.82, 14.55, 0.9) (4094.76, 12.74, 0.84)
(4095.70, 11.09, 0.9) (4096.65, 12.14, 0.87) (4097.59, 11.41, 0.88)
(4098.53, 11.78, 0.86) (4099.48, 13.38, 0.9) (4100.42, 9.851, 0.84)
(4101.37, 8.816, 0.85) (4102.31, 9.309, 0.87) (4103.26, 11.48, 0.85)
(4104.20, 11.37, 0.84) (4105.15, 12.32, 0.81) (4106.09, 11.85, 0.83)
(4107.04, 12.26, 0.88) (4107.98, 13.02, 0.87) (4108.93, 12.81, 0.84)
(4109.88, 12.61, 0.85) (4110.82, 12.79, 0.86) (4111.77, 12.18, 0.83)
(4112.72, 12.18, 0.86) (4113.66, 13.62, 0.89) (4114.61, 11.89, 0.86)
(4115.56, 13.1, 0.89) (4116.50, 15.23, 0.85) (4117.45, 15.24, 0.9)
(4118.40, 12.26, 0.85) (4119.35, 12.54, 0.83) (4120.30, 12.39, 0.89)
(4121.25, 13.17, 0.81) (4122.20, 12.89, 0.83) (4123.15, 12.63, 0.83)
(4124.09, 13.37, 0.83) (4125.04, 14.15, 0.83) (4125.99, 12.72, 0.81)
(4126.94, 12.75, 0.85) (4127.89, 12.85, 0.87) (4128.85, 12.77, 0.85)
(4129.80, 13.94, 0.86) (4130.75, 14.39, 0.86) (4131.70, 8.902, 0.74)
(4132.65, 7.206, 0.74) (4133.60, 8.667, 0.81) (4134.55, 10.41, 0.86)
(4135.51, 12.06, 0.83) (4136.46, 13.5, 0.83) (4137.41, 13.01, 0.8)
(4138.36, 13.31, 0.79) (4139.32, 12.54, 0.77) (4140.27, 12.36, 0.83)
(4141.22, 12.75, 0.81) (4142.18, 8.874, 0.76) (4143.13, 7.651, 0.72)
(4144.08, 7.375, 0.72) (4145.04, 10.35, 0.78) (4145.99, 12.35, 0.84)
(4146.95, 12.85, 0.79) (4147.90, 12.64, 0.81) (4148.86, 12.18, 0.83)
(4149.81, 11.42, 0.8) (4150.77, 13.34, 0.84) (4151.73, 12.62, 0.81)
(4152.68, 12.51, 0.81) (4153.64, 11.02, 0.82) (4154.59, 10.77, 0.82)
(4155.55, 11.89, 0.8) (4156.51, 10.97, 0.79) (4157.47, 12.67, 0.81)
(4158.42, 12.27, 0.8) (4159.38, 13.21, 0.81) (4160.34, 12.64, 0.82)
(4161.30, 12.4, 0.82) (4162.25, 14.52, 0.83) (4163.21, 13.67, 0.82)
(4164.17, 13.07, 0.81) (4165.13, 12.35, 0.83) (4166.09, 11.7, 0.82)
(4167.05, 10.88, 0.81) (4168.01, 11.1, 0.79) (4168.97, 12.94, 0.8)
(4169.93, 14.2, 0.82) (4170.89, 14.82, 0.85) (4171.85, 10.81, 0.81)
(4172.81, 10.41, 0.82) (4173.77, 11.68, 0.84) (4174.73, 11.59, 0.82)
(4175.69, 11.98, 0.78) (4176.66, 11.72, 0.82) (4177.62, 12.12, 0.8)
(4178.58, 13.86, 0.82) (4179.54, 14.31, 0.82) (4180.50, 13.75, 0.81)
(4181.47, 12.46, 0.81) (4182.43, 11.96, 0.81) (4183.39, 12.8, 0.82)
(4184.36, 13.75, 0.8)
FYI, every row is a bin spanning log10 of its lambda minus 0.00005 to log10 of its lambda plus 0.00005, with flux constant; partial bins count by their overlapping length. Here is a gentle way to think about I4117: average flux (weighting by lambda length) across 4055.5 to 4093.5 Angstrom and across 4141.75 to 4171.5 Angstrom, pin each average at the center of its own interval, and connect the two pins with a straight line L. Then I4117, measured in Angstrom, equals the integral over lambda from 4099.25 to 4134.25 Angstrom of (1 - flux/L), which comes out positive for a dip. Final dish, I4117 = -1.50 Angstrom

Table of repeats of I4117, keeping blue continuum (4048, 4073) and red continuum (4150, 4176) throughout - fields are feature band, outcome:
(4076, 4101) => -3.9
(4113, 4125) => -1.8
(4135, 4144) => 0.2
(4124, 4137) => -0.2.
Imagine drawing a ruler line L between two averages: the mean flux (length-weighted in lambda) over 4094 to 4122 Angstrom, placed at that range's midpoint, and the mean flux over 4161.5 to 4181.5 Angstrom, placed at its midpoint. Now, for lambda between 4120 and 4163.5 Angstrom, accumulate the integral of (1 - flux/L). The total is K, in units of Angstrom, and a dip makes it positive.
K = 1.5 Angstrom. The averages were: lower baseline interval 12.3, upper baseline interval 12.6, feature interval 12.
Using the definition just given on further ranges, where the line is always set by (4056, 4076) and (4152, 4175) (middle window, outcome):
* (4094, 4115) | -1.80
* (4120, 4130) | -1.43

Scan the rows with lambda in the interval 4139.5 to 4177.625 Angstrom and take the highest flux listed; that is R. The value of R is 14.82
